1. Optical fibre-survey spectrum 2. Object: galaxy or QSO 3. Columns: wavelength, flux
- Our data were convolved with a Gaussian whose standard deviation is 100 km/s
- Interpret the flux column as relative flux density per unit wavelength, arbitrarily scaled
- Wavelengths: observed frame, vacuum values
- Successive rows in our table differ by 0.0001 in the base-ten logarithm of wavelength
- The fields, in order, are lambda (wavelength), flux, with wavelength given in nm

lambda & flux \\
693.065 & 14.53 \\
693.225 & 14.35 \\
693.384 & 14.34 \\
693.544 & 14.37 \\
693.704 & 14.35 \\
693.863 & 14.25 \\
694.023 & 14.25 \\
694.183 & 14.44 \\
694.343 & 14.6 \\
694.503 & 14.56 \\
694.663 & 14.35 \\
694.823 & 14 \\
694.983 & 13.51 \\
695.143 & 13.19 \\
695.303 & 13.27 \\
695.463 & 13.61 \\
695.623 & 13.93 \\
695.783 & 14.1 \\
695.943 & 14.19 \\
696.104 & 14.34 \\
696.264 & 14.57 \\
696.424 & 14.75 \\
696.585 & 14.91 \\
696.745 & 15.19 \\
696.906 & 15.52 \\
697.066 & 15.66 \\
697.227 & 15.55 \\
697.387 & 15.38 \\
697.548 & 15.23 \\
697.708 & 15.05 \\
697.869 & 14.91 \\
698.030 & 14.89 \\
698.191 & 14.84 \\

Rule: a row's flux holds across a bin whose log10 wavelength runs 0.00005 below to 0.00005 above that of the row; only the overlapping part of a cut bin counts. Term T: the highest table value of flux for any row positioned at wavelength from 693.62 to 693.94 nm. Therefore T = 14.35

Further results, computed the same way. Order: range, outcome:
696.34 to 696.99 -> 15.52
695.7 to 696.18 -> 14.34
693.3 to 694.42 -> 14.6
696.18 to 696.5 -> 14.75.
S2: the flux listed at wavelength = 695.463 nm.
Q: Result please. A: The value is 13.61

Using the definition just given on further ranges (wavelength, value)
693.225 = 14.35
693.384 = 14.34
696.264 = 14.57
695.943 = 14.19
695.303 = 13.27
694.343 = 14.6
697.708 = 15.05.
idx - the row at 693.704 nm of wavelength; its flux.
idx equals 14.35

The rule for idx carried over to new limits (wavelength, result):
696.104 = 14.34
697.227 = 15.55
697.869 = 14.91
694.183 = 14.44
